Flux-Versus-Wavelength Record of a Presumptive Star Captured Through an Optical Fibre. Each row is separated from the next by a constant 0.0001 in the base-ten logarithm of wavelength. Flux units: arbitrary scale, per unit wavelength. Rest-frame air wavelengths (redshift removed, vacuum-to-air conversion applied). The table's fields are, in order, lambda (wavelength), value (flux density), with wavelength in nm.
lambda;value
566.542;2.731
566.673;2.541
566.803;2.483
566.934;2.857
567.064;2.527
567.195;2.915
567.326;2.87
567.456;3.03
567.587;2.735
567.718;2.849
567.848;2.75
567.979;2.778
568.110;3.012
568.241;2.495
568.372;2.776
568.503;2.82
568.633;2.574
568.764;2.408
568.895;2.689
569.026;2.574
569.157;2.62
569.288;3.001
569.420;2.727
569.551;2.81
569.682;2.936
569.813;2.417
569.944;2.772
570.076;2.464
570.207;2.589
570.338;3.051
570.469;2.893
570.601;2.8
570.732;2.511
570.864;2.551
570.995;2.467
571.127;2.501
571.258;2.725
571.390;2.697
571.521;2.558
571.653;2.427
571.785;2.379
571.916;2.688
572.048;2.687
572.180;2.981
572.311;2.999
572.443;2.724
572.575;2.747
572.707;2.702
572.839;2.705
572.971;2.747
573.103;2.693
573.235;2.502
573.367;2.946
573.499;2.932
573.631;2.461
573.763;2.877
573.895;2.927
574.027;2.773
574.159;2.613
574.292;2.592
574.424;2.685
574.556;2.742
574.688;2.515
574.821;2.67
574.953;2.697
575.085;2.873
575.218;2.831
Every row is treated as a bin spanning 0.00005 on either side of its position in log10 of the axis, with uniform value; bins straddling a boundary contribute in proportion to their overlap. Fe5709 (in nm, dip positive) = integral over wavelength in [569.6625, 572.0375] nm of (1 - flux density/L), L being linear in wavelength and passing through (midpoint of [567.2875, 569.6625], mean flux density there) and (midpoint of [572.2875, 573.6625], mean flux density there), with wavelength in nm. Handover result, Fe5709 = 0.10 nm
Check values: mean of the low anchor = 2.75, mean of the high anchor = 2.74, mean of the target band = 2.63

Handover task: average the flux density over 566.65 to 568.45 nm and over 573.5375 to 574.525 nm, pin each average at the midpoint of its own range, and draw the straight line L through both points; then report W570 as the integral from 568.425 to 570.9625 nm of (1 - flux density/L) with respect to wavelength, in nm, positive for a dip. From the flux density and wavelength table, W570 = 0.05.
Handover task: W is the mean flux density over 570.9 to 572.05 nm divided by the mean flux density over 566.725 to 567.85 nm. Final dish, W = 0.9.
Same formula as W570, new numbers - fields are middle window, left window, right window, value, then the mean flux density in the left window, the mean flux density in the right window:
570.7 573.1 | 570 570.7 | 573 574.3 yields 0.07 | 2.75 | 2.74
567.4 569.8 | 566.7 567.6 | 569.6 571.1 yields -0.02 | 2.77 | 2.67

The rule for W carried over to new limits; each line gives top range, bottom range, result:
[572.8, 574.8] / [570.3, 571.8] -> 1.03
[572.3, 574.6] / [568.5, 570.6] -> 1.01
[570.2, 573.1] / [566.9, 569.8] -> 0.98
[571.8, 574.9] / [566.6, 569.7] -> 1.00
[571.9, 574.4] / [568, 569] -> 1.03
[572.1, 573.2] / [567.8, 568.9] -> 1.03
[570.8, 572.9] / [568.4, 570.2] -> 0.99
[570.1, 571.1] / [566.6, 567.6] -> 0.98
